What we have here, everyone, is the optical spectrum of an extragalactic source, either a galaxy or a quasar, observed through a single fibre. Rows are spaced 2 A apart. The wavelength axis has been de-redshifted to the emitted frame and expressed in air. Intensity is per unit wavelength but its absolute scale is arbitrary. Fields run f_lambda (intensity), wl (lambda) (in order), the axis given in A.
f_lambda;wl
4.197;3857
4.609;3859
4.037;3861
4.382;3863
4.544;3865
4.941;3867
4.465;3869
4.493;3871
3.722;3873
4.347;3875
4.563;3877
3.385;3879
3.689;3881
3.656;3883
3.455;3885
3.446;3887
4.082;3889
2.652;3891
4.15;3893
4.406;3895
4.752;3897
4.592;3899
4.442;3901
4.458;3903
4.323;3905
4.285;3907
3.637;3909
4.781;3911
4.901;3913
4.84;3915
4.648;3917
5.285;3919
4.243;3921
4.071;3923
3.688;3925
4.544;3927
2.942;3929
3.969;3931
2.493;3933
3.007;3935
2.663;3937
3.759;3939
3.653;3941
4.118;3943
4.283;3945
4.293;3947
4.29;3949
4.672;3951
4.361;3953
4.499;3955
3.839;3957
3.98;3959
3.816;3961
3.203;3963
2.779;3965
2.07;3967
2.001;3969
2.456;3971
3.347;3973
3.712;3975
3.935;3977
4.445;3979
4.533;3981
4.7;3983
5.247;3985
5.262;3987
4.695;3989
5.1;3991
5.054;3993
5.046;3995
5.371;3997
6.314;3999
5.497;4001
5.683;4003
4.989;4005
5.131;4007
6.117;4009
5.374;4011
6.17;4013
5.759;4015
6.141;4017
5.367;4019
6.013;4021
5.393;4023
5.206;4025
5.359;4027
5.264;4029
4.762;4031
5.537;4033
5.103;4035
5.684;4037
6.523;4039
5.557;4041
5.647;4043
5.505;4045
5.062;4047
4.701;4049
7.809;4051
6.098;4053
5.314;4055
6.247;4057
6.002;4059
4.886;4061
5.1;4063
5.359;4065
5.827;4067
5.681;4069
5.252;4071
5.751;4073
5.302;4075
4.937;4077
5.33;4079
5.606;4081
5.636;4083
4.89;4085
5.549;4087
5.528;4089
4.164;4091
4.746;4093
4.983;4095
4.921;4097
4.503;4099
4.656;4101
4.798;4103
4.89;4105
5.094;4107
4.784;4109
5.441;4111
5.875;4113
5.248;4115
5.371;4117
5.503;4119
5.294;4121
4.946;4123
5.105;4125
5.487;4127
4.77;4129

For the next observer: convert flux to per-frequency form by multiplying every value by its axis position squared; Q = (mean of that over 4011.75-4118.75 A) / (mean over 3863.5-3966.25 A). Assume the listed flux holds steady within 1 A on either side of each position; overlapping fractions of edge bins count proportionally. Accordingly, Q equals 1.44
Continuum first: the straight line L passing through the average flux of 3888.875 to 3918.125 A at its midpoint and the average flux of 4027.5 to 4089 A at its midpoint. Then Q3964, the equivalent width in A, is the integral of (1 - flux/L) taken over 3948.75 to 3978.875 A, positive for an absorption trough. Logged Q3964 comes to 7.9 A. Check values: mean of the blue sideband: 4.34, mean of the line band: 3.54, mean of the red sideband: 5.53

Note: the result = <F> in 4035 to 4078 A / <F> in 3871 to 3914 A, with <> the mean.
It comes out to 1.37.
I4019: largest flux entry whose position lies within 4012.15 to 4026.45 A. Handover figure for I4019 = 6.17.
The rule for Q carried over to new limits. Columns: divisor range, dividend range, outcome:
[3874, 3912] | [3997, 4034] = 1.46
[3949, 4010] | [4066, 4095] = 1.26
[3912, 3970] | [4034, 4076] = 1.56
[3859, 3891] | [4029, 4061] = 1.52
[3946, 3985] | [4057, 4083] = 1.52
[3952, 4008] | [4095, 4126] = 1.25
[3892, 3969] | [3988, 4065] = 1.46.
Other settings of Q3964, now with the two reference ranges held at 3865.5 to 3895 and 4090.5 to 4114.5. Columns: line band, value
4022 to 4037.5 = -2.2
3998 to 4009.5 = -2.8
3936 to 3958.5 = 1.1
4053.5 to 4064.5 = -1.8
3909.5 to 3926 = -1.6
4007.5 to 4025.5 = -4.6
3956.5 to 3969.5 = 3.6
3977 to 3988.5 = -0.9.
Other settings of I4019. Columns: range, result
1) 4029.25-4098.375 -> 7.809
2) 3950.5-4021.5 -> 6.314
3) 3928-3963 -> 4.672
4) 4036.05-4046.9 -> 6.523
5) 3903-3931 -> 5.285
